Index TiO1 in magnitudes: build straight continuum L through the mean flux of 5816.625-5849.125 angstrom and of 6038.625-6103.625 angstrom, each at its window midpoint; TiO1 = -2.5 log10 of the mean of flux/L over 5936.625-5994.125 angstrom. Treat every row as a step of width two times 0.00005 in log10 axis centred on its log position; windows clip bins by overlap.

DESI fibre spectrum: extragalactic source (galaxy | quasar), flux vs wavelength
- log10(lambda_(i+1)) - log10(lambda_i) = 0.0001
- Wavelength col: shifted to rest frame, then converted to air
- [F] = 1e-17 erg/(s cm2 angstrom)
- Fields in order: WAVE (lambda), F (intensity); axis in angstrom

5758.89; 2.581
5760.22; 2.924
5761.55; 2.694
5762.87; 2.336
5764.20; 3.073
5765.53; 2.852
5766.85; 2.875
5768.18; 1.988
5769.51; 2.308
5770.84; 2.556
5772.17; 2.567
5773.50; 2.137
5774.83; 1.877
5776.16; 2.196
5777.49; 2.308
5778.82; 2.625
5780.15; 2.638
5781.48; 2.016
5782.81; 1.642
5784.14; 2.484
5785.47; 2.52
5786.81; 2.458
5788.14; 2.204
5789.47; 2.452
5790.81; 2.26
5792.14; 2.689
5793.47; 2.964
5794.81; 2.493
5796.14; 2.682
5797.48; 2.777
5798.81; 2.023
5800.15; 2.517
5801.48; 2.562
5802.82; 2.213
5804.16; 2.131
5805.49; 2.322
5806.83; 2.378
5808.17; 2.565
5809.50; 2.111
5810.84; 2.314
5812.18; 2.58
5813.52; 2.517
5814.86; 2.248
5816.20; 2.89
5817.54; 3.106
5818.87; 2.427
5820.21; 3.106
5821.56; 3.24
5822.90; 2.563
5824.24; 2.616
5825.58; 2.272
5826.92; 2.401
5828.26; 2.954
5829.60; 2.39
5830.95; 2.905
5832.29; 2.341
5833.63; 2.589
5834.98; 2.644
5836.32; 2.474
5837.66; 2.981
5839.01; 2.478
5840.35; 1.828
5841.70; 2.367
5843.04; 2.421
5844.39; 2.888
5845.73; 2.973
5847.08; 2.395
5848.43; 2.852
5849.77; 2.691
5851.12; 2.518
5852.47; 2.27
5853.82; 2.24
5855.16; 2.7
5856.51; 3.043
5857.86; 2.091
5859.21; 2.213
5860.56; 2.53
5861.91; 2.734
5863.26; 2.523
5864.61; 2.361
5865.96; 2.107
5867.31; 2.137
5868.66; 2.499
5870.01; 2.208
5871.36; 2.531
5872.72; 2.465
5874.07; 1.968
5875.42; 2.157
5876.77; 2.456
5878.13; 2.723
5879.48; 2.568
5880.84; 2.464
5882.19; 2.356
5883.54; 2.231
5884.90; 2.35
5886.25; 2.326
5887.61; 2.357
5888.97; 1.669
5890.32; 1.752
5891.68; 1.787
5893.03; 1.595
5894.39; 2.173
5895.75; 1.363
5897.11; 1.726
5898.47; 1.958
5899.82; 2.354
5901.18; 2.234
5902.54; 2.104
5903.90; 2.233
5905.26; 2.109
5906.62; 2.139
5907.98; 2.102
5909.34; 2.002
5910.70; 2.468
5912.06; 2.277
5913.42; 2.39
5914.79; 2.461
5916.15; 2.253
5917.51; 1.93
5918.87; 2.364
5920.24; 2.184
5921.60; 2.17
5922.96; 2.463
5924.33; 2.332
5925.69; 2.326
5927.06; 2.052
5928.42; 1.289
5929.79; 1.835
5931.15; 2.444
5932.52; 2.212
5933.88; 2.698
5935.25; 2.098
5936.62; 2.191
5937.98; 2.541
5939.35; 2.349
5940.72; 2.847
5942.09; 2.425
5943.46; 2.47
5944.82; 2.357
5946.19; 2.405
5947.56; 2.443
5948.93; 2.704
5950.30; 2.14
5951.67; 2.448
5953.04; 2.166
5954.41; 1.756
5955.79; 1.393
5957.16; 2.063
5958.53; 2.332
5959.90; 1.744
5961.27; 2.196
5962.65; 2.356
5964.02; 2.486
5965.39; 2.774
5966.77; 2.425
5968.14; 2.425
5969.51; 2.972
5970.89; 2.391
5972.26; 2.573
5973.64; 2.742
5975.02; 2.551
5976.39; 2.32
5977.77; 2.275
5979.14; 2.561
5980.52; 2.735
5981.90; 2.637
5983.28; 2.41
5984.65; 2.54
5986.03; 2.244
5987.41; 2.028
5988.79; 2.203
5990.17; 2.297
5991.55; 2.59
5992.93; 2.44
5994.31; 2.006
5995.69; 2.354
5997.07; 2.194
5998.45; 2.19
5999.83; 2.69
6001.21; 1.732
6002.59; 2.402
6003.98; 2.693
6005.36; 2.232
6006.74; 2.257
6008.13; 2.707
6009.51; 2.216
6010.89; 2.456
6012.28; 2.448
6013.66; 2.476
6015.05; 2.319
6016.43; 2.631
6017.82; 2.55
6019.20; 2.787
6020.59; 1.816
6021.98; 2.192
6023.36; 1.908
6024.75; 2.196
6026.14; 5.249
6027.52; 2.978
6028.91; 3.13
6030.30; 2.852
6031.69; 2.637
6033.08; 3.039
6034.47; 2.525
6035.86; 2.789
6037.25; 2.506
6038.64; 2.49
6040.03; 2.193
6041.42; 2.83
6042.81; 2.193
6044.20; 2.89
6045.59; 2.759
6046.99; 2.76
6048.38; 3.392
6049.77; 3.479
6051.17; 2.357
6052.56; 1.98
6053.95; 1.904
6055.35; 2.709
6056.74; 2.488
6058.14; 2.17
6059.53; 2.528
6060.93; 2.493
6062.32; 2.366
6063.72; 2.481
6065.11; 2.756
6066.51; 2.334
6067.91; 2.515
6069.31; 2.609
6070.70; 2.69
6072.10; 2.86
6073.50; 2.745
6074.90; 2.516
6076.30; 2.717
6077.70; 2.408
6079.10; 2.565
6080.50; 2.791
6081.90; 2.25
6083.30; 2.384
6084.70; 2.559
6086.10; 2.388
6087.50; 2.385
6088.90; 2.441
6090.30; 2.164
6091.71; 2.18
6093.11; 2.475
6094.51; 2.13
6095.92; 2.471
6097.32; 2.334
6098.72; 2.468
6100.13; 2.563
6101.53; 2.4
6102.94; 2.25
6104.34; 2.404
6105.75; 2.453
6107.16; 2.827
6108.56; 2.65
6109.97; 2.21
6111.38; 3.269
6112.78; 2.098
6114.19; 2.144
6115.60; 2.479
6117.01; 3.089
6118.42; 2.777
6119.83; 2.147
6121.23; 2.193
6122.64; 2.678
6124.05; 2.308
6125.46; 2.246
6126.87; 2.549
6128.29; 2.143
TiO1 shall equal 0.08 mag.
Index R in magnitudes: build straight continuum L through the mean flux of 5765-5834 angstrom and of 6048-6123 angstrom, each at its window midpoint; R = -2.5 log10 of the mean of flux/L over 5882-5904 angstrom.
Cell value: 0.22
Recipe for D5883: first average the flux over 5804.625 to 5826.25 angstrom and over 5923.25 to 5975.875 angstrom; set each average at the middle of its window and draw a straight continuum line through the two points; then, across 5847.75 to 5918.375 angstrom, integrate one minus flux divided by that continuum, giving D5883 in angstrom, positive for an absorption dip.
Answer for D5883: 5.3 angstrom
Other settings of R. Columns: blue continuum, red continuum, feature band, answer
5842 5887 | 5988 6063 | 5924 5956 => 0.11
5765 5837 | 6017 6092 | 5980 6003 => 0.10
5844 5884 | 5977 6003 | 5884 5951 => 0.10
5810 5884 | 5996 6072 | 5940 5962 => 0.14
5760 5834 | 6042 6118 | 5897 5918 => 0.15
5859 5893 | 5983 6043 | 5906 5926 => 0.04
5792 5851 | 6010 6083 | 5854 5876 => 0.08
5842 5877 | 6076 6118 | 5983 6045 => -0.02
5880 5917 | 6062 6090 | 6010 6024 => 0.02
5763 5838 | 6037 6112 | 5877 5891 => 0.10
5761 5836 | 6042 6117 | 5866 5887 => 0.06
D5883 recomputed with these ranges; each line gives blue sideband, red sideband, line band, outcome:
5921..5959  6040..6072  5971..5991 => -0.6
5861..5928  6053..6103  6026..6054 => -4.3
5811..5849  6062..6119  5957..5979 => 1.1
